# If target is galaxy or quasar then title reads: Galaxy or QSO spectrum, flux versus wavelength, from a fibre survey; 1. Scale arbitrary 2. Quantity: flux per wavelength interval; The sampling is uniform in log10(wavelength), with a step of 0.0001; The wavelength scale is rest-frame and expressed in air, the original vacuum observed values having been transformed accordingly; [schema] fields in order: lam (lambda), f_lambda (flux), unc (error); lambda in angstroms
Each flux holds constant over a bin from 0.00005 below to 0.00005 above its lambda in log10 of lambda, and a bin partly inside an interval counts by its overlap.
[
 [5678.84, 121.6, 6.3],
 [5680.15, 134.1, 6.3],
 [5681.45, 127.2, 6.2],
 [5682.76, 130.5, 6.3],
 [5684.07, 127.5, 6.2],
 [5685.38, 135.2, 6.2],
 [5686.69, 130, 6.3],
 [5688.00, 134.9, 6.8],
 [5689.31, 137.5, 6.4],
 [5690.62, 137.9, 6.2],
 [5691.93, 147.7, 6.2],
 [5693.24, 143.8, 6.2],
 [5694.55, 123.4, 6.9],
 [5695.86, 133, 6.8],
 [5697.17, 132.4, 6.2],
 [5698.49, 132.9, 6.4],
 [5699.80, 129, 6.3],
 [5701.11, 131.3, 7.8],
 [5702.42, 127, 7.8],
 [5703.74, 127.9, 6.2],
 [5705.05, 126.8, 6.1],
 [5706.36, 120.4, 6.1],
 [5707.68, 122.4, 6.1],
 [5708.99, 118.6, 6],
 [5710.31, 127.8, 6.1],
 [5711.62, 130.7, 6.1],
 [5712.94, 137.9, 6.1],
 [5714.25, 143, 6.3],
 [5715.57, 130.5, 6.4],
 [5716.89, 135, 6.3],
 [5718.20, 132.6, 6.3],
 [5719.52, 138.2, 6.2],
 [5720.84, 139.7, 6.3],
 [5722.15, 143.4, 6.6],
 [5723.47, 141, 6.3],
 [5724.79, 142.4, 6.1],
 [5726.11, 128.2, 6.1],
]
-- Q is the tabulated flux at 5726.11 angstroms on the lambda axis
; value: 128.2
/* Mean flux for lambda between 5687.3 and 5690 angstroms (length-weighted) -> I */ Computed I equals 136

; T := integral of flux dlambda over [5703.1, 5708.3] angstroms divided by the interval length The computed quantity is 124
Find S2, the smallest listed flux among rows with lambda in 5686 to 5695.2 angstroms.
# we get 123.4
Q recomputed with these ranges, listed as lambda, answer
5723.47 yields 141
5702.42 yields 127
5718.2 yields 132.6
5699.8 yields 129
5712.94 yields 137.9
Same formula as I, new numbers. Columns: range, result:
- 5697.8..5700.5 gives 131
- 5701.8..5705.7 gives 127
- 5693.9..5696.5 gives 128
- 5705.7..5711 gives 122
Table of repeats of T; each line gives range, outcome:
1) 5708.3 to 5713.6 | 129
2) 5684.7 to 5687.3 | 133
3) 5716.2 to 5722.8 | 138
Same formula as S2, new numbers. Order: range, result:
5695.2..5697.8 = 132.4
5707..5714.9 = 118.6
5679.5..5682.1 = 127.2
